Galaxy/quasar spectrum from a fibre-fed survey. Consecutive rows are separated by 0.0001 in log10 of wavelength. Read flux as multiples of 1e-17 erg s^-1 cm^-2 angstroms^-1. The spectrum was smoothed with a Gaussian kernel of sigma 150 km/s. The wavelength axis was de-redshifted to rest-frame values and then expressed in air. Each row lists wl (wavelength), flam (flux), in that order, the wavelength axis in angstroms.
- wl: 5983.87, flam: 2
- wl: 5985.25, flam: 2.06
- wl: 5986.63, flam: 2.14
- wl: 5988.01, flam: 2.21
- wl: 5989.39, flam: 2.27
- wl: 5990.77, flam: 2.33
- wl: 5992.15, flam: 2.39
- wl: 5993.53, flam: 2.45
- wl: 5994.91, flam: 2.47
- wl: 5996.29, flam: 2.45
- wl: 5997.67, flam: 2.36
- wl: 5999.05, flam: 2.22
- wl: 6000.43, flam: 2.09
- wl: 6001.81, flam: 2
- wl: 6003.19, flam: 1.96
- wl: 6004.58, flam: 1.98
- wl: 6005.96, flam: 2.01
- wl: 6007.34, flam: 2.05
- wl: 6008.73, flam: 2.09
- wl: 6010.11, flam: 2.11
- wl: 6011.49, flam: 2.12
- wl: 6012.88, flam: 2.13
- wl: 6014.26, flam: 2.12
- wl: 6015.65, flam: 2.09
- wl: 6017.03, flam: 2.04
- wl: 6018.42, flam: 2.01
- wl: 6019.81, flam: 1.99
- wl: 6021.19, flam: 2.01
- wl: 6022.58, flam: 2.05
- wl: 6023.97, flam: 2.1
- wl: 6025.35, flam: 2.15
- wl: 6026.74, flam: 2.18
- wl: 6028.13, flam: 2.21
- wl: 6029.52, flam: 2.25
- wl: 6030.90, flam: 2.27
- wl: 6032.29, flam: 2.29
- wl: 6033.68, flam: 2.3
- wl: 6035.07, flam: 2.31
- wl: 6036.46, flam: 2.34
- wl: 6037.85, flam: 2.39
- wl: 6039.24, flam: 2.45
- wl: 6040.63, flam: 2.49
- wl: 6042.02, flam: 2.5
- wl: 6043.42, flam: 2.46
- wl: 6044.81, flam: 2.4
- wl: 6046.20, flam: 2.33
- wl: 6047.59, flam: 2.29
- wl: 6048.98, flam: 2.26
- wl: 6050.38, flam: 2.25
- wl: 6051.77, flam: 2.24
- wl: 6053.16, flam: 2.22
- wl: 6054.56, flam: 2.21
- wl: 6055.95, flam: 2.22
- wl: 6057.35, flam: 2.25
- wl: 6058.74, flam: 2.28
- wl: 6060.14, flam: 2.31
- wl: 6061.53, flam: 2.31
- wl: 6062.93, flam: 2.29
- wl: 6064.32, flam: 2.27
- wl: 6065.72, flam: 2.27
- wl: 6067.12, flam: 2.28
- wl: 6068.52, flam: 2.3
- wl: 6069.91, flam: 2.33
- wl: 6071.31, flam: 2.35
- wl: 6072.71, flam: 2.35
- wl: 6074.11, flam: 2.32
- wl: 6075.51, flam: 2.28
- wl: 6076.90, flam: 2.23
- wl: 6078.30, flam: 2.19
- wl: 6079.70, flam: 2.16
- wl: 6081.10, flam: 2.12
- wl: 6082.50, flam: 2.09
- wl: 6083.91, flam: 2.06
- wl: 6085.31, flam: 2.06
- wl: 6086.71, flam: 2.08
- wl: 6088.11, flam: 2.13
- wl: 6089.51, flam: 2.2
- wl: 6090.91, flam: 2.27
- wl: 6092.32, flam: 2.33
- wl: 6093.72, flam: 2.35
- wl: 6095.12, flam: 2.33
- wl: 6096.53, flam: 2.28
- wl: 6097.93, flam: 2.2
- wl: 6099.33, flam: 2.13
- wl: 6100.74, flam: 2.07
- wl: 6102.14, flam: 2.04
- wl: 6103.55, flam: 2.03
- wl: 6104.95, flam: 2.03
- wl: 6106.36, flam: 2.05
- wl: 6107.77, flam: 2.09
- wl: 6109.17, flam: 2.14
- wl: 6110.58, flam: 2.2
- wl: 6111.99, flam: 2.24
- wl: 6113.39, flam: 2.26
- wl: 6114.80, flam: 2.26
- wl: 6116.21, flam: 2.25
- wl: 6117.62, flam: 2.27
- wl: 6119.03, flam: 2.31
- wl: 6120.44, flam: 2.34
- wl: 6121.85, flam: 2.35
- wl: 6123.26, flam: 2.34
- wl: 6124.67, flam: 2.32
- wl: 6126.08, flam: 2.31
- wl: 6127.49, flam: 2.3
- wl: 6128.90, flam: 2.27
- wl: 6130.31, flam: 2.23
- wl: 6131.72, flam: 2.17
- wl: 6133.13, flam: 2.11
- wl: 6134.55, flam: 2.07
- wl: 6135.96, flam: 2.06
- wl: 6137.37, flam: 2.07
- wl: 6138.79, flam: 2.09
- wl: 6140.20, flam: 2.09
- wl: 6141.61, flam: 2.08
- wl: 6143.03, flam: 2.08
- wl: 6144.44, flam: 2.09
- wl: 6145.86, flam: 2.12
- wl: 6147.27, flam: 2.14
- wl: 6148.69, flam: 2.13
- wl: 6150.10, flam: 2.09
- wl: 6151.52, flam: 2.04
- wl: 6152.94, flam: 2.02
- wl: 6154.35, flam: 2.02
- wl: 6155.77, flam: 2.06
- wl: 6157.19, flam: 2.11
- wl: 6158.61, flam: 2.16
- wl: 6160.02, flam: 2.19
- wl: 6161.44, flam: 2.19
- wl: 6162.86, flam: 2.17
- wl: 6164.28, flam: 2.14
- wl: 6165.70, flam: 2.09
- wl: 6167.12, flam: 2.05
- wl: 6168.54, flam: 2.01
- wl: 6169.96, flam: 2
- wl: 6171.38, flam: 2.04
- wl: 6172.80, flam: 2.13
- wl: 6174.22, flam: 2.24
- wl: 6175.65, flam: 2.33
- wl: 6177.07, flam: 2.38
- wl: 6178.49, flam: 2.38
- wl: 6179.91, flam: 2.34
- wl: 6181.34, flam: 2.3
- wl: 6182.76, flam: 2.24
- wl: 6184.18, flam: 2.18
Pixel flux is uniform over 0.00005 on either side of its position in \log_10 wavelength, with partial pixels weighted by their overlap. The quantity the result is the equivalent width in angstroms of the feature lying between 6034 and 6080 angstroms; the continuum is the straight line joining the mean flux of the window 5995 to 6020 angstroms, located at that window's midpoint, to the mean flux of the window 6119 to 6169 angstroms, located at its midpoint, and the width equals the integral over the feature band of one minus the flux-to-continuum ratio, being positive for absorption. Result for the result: -4.0 angstroms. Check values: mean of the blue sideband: 2.11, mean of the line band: 2.31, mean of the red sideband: 2.15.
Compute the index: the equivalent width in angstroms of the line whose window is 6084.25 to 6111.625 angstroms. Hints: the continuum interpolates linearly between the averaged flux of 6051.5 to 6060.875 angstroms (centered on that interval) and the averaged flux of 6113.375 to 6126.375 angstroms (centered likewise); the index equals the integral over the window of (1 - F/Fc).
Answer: 1.5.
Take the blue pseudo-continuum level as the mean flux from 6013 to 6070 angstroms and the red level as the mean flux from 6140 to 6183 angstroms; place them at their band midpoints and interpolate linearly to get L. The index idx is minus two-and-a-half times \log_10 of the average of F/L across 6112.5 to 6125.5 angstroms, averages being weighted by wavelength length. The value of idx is -0.06 mag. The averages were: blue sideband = 2.25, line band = 2.3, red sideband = 2.14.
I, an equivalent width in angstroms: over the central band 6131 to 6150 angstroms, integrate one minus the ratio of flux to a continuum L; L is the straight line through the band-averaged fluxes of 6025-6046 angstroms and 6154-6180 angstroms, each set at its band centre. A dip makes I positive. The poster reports 0.8 angstroms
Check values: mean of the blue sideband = 2.34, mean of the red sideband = 2.16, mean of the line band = 2.1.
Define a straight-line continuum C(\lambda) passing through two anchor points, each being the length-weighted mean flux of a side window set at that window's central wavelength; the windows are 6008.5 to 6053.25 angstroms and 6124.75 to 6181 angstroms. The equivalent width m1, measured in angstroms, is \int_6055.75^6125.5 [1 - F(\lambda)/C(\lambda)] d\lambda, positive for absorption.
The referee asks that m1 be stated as -1.2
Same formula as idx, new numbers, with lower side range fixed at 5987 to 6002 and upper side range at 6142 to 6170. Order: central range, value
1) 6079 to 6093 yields 0.02 mag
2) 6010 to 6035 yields 0.06 mag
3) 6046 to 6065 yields -0.02 mag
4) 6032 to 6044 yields -0.07 mag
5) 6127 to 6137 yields -0.02 mag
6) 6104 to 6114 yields 0.01 mag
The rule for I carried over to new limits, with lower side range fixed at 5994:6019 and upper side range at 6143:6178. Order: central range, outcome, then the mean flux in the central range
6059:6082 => -1.5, 2.27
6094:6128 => -1.4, 2.22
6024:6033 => -0.4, 2.22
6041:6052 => -1.1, 2.35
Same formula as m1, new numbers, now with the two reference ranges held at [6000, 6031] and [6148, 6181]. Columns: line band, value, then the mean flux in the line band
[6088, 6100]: -0.8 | 2.25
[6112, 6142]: -1.2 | 2.22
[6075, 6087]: -0.2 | 2.14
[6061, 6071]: -0.9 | 2.29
